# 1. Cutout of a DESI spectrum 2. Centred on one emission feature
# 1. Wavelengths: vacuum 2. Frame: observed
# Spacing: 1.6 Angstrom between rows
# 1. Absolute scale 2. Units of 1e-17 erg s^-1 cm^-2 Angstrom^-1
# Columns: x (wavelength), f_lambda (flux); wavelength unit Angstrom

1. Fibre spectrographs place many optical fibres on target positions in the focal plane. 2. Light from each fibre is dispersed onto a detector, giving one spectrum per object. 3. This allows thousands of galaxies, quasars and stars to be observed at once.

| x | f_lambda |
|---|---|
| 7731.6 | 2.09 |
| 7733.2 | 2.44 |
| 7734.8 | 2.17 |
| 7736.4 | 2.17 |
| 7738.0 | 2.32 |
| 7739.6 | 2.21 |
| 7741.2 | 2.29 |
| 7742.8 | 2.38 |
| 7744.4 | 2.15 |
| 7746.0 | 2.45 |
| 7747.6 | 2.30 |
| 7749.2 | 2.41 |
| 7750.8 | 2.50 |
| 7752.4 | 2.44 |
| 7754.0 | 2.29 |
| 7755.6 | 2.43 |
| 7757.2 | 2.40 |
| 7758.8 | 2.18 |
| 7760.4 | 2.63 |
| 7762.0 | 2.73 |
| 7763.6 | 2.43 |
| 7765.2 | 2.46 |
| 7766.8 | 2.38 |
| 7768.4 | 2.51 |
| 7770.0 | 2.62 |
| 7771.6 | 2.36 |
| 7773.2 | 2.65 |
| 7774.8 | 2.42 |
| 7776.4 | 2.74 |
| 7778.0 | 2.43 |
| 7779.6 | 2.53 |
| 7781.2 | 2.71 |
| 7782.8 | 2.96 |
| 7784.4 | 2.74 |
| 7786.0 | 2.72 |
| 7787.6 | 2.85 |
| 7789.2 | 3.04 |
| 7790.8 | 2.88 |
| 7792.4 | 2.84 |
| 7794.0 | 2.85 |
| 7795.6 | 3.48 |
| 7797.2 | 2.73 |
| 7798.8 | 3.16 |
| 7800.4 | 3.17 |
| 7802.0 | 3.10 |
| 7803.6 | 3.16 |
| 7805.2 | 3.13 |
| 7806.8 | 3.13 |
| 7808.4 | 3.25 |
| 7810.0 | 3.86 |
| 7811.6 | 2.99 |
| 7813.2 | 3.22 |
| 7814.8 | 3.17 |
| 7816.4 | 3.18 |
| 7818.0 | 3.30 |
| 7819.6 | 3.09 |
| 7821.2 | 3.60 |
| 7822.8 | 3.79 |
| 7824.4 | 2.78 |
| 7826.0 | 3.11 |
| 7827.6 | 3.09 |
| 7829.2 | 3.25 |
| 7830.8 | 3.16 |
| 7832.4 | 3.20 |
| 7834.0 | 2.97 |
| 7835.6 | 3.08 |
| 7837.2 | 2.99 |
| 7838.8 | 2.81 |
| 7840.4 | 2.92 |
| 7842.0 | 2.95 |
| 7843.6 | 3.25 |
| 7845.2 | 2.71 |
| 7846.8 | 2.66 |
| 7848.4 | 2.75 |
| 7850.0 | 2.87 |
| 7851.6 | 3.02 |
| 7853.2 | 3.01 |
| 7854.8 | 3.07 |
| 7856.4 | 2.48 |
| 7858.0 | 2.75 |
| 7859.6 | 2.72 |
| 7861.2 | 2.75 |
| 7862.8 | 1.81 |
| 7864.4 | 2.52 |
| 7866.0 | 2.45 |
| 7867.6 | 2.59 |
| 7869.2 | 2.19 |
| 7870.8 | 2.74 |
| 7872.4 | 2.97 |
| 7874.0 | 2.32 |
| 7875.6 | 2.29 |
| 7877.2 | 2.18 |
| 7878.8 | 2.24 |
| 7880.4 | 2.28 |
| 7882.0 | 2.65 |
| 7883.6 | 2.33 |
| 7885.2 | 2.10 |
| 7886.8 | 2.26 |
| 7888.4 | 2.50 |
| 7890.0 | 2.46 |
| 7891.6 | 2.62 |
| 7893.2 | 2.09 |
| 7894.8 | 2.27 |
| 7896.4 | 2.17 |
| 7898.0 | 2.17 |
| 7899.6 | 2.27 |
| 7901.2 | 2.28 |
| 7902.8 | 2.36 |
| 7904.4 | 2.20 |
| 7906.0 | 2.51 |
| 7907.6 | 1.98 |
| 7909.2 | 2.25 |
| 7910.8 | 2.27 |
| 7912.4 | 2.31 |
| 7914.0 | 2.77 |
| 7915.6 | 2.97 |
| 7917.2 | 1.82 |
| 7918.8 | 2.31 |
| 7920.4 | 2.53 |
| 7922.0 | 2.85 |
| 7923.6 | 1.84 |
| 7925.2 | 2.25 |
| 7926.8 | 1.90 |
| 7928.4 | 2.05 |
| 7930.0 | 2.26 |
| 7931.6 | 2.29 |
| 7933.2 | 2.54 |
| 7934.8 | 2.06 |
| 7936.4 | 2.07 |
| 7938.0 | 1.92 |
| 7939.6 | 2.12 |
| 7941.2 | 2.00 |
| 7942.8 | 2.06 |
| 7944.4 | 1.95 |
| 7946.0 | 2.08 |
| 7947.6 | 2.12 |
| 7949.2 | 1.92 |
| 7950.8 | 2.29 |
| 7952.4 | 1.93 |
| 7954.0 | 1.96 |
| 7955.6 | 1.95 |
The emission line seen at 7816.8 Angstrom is Mg II 2798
